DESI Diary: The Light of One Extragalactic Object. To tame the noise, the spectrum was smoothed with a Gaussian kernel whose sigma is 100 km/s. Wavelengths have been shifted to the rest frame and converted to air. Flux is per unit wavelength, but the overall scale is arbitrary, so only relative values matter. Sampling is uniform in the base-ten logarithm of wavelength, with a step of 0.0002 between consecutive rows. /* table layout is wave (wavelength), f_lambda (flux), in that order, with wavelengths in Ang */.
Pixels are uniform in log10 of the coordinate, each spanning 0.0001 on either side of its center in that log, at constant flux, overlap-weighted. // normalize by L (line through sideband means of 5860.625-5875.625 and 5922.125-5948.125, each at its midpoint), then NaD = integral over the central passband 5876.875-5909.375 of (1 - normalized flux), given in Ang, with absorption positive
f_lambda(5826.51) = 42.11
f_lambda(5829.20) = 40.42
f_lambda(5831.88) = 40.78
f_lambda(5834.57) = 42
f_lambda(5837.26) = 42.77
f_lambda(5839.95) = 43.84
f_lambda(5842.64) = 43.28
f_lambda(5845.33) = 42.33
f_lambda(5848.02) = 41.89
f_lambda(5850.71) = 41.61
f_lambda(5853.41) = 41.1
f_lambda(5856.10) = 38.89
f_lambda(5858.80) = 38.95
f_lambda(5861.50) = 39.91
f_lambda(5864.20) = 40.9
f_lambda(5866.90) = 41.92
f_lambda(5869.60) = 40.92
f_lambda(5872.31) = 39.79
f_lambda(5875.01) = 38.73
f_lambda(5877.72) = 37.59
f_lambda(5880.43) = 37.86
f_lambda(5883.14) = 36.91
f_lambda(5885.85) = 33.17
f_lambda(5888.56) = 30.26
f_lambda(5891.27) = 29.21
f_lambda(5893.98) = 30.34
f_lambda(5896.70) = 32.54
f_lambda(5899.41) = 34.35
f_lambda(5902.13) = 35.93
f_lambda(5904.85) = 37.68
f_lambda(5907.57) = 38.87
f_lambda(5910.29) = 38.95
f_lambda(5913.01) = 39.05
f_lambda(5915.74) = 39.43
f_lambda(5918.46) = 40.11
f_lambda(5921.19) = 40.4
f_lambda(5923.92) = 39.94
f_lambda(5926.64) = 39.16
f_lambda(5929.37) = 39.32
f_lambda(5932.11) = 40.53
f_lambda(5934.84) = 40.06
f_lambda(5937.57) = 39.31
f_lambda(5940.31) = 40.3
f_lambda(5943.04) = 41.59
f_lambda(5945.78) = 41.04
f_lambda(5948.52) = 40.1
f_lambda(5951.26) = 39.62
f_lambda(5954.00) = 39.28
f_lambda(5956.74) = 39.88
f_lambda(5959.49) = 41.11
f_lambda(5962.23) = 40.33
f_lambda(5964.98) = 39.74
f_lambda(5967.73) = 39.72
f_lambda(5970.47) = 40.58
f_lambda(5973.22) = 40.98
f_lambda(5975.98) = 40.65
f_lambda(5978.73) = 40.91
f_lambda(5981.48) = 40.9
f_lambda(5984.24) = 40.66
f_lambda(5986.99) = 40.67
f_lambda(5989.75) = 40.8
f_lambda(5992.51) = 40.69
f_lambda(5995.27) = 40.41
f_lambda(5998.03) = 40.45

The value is 4.65 Ang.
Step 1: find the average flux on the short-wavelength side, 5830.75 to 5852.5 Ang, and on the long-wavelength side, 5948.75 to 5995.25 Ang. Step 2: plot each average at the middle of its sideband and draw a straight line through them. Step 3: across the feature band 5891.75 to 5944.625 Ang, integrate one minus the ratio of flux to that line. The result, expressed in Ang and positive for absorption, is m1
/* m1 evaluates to 3.8 Ang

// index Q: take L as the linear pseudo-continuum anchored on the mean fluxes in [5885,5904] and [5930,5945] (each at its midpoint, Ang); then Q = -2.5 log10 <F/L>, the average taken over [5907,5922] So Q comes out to -0.098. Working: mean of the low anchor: 32.4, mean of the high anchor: 40.3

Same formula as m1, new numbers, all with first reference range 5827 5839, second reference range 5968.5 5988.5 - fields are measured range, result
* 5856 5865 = 0.4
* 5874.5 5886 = 1.2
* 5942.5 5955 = 0.2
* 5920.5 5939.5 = 0.6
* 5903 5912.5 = 0.6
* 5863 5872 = 0.1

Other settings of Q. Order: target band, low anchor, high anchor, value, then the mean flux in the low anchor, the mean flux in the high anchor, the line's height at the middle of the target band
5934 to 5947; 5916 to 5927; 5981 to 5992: -0.01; 39.9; 40.7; 40.2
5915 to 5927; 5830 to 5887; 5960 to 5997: 0.01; 40.3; 40.6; 40.4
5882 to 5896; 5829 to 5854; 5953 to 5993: 0.28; 42.1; 40.5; 41.5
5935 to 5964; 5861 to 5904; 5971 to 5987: -0.02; 36.2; 40.8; 39.4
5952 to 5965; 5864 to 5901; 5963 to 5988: -0.01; 35.9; 40.5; 39.7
